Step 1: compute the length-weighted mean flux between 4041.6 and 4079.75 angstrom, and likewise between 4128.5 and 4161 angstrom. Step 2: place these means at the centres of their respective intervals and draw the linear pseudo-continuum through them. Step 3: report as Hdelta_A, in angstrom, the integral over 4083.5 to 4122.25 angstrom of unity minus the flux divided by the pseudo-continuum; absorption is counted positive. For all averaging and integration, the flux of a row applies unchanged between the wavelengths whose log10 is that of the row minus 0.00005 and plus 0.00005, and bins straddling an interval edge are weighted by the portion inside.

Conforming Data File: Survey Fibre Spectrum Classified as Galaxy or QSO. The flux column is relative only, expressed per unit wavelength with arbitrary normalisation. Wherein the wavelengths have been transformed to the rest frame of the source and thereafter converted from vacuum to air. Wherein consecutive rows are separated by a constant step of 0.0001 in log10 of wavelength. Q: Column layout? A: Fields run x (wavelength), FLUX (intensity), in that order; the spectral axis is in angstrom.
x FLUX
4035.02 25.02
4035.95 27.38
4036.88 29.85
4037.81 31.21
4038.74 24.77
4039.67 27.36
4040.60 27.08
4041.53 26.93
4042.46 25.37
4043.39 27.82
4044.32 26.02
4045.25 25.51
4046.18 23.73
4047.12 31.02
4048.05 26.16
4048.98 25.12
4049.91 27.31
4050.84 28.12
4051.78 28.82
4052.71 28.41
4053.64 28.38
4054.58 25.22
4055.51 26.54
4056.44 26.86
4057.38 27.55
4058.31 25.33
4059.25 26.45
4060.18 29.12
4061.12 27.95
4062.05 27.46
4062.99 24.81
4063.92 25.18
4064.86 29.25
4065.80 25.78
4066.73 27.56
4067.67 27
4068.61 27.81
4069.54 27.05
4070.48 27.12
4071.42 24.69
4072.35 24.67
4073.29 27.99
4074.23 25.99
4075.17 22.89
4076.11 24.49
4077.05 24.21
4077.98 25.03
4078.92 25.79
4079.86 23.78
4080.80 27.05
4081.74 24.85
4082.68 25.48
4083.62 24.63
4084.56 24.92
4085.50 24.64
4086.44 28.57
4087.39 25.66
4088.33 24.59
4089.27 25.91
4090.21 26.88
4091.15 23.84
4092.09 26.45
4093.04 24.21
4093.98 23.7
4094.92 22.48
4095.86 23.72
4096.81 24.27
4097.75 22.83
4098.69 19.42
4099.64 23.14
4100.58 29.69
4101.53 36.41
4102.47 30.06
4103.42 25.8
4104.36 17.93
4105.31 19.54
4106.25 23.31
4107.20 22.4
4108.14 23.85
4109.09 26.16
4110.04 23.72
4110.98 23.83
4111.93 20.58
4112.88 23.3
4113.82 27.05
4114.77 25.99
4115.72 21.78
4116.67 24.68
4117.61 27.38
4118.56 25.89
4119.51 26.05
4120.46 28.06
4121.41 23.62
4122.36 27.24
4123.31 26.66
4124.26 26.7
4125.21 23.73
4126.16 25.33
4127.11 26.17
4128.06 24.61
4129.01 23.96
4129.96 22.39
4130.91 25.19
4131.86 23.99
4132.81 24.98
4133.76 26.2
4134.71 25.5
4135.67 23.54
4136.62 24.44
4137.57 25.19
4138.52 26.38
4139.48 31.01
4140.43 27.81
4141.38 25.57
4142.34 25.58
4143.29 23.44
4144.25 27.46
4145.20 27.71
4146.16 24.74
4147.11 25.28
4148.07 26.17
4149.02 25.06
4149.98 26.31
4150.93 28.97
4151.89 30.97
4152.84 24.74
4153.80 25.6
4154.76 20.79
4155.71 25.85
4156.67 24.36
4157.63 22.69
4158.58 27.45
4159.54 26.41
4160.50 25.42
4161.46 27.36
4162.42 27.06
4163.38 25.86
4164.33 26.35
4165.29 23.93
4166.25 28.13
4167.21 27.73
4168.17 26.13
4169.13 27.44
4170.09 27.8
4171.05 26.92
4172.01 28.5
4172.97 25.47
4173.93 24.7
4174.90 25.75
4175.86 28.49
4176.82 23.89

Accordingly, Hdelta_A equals 1.8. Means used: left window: 26.5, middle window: 24.8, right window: 25.6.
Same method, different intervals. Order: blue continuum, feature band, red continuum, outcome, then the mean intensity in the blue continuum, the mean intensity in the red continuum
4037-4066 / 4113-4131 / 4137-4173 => 0.8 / 27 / 26.3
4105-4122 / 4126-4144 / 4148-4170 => -0.1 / 24.4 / 26.2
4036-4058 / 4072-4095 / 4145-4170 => 1.4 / 27.2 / 26.1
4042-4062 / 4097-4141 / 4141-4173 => 2.3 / 27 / 26.2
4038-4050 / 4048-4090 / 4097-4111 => -0.9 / 26.6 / 24.6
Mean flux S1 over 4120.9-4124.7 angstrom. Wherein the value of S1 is 26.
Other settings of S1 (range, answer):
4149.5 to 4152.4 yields 28.8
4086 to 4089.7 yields 26.1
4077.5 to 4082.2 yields 25.3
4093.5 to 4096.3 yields 23.4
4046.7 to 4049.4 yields 27.5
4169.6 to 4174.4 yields 26.7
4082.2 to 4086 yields 25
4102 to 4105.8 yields 23.4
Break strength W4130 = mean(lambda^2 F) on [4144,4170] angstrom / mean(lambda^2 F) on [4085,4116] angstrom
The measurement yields 1.1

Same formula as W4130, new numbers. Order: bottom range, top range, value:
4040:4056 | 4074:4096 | 0.95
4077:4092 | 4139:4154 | 1.08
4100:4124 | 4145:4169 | 1.05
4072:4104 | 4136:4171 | 1.07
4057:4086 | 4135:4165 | 1.04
